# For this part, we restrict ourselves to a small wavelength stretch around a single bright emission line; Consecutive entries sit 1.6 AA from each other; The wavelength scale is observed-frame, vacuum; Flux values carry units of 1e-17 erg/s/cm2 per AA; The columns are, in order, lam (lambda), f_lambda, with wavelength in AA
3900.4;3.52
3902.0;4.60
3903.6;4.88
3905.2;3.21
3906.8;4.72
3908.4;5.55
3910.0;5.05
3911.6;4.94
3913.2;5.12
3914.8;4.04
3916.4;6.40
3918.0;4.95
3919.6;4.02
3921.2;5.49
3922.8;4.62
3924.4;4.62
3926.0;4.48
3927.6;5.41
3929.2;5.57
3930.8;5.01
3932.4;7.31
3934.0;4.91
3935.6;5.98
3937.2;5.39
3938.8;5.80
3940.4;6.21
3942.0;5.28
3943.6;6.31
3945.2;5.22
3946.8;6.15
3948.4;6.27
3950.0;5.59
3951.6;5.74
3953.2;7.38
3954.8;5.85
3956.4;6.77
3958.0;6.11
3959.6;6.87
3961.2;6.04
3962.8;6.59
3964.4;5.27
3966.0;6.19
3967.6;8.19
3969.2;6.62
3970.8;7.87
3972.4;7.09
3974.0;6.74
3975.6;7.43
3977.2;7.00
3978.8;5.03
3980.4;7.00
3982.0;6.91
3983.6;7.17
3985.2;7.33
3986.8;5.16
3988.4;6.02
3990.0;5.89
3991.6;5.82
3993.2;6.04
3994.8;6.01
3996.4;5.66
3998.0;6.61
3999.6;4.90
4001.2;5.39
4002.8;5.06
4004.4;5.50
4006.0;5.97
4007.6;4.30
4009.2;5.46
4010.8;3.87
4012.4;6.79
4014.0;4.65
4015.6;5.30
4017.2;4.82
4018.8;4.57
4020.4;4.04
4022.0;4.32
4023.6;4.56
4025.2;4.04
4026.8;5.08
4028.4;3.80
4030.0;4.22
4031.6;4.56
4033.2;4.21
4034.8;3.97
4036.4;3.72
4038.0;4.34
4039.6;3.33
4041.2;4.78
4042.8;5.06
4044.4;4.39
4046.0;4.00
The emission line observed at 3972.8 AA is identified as C III]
